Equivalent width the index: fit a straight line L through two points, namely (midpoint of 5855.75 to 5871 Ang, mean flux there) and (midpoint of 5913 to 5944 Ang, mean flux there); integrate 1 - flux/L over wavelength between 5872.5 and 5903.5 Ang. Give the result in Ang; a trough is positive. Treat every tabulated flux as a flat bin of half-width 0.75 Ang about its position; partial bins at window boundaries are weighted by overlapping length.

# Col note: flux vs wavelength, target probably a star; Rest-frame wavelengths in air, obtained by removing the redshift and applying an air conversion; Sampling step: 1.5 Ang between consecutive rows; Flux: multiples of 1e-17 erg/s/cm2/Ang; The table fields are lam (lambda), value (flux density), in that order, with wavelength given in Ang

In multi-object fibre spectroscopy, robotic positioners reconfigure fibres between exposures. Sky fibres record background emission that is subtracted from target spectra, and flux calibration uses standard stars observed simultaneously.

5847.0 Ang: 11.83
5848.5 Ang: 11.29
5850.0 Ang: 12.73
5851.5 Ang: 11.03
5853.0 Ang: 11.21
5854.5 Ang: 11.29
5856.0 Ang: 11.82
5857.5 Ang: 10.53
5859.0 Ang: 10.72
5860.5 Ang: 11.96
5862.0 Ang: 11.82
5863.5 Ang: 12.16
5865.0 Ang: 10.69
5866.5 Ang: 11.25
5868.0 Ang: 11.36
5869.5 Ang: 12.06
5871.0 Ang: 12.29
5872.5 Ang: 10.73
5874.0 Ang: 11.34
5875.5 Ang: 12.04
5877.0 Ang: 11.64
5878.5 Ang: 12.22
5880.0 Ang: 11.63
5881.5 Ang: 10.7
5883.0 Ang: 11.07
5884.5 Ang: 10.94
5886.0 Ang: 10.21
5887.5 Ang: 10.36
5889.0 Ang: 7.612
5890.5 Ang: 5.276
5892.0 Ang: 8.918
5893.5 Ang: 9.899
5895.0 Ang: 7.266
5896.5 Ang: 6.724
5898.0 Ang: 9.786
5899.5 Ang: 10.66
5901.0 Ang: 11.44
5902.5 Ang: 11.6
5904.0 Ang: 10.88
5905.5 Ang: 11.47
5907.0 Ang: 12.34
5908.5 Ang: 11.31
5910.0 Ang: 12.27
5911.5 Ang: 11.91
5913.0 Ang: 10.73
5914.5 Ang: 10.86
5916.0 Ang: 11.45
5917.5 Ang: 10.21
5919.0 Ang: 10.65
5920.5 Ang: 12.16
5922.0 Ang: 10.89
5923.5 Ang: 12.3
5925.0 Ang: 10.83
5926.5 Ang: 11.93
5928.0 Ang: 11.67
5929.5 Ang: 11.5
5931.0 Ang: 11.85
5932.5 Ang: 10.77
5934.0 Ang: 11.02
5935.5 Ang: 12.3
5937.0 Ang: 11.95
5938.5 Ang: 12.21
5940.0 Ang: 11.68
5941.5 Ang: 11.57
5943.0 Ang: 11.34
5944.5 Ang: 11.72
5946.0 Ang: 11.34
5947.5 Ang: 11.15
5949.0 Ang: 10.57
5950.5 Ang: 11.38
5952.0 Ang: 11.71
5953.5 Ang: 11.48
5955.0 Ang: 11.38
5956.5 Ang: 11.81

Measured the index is 3.7 Ang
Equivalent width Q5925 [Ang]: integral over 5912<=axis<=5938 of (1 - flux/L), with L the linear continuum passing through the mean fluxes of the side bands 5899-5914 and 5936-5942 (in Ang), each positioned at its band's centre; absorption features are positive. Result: 0.7 Ang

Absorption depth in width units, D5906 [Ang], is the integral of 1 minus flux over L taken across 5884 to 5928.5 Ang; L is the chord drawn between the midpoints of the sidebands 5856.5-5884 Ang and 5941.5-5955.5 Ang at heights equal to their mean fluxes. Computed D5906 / 3.6 Ang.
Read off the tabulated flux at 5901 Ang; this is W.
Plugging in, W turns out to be 11.44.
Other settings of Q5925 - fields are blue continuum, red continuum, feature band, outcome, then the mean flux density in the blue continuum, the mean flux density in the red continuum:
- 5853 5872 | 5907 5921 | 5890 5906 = 2.66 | 11.5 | 11.3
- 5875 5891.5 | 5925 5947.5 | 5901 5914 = -0.79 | 10.3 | 11.6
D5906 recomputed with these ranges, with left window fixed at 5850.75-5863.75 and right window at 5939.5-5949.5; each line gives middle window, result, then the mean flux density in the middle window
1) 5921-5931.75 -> -0.22 Ang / 11.6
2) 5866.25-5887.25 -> -0.02 Ang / 11.4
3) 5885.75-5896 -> 2.69 Ang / 8.38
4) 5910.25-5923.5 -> 0.16 Ang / 11.2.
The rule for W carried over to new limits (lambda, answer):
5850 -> 12.73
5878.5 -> 12.22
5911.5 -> 11.91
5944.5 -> 11.72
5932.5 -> 10.77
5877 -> 11.64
